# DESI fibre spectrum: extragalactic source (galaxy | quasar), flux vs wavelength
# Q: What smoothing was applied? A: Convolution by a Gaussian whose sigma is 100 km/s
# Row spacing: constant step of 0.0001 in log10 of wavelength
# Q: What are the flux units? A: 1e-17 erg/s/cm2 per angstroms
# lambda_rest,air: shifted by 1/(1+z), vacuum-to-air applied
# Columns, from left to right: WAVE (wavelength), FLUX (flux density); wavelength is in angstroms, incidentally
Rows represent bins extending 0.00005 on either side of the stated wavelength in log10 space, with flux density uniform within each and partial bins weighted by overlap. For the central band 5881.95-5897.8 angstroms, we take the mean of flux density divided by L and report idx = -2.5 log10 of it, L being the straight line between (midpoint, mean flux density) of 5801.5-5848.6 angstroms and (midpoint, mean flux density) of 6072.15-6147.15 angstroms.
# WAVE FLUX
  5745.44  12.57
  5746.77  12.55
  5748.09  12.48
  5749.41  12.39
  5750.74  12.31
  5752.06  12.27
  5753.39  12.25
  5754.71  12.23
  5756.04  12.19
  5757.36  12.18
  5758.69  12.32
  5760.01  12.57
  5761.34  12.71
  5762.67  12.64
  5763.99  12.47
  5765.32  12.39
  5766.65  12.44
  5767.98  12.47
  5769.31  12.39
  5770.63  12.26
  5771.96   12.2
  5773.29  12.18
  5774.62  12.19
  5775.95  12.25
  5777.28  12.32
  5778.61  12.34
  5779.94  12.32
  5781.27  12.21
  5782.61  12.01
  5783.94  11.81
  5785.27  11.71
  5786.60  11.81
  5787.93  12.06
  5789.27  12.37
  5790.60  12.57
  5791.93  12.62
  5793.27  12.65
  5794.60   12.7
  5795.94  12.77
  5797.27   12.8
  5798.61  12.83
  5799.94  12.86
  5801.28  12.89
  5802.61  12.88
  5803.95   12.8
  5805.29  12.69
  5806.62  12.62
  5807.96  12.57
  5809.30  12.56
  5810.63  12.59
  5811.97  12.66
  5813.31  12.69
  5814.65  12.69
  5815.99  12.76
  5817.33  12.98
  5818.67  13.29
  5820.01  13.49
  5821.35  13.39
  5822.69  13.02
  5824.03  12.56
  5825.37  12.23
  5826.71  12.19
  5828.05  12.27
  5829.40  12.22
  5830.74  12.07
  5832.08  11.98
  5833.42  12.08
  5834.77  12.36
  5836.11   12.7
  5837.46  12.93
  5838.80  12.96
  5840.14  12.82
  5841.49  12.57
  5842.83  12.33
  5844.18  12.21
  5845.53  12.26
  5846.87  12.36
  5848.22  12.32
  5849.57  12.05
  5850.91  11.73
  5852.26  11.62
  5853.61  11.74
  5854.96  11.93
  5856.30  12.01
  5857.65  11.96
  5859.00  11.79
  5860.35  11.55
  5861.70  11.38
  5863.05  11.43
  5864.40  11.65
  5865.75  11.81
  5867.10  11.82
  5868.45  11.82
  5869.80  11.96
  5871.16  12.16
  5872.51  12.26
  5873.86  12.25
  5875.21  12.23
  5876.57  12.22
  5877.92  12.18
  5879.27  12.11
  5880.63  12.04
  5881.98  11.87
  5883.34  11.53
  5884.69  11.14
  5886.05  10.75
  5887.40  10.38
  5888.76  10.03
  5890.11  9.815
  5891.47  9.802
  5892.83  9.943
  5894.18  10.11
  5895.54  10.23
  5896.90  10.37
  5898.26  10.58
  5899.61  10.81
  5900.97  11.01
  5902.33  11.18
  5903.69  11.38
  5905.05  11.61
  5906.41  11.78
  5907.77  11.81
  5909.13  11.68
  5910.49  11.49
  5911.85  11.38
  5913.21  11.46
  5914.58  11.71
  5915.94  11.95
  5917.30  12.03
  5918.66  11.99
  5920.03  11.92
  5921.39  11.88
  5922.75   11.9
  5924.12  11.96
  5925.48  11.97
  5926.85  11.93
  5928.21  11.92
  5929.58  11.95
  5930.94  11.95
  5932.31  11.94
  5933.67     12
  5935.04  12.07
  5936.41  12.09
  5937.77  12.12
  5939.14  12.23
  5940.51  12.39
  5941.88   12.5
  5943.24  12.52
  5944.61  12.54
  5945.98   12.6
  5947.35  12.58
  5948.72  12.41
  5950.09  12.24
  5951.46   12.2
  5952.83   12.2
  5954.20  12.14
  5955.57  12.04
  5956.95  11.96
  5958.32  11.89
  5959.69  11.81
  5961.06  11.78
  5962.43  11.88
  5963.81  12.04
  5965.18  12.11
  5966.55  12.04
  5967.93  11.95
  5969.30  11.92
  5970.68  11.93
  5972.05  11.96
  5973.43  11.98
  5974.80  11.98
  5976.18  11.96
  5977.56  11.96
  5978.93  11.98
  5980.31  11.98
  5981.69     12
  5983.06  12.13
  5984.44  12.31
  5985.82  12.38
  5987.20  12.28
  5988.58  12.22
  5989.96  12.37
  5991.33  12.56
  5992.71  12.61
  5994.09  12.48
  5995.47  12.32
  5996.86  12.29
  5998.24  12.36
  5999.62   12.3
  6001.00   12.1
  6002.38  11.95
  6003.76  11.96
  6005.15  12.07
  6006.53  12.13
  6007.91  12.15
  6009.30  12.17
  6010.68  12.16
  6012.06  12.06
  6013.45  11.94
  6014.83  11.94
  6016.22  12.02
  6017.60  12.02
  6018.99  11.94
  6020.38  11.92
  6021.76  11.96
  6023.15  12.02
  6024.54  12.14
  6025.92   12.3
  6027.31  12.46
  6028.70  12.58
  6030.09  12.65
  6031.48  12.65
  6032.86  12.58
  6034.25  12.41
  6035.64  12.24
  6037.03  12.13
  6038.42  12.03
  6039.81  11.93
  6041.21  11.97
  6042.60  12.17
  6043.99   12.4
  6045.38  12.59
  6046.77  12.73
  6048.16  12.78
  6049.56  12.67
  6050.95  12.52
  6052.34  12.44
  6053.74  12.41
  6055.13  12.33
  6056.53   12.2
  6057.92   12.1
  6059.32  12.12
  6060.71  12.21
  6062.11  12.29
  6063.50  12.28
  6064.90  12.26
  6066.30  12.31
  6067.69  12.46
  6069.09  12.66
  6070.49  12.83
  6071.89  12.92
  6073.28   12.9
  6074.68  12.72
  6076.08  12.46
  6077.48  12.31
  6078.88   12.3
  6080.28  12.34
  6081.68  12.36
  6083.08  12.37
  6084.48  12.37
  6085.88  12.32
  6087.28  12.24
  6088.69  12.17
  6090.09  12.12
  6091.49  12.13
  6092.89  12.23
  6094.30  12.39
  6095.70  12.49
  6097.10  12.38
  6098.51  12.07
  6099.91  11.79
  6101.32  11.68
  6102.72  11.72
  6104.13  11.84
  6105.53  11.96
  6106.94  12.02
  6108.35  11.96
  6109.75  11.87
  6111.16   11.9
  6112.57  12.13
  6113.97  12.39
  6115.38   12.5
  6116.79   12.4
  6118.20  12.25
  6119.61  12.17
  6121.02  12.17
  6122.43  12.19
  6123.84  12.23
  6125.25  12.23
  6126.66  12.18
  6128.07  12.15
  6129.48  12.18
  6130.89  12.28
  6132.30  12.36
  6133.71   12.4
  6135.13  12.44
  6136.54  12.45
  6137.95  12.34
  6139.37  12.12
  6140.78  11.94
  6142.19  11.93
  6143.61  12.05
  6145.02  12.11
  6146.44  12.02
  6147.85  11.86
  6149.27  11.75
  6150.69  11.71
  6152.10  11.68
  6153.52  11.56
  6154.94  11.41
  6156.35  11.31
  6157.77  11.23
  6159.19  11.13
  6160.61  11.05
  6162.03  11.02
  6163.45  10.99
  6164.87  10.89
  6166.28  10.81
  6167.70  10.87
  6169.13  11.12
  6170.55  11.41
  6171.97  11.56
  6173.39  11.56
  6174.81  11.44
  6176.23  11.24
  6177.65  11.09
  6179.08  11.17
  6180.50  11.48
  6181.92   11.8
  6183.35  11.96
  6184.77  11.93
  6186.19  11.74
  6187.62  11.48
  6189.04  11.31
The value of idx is 0.20 mag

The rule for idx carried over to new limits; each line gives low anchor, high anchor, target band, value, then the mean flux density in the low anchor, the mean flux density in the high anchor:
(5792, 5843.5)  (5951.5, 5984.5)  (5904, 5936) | 0.03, 12.7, 12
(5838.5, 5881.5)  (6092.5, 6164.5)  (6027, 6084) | -0.04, 12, 12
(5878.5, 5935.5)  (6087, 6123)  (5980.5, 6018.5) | -0.04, 11.4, 12.1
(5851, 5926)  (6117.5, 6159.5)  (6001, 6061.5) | -0.04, 11.5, 12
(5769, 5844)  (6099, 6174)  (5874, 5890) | 0.08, 12.5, 11.8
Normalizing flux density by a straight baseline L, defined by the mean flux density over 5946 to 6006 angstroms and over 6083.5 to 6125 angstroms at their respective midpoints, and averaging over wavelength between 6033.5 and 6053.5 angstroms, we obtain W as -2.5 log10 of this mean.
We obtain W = -0.02 mag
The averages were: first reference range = 12.1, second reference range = 12.1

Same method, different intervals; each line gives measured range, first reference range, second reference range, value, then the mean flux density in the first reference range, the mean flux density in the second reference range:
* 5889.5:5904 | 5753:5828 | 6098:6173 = 0.177 mag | 12.5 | 11.8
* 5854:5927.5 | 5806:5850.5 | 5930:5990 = 0.080 mag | 12.6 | 12.1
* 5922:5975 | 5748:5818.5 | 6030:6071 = 0.028 mag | 12.5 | 12.4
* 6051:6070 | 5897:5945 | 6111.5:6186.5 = -0.048 mag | 11.8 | 11.8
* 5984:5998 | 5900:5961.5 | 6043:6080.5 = -0.017 mag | 12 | 12.5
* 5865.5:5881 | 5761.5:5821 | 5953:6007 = 0.024 mag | 12.5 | 12.1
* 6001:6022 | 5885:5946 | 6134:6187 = -0.047 mag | 11.5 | 11.6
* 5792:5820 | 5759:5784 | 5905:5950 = -0.044 mag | 12.3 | 12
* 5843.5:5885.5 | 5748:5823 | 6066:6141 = 0.048 mag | 12.5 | 12.3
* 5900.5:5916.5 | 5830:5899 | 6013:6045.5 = 0.027 mag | 11.7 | 12.2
